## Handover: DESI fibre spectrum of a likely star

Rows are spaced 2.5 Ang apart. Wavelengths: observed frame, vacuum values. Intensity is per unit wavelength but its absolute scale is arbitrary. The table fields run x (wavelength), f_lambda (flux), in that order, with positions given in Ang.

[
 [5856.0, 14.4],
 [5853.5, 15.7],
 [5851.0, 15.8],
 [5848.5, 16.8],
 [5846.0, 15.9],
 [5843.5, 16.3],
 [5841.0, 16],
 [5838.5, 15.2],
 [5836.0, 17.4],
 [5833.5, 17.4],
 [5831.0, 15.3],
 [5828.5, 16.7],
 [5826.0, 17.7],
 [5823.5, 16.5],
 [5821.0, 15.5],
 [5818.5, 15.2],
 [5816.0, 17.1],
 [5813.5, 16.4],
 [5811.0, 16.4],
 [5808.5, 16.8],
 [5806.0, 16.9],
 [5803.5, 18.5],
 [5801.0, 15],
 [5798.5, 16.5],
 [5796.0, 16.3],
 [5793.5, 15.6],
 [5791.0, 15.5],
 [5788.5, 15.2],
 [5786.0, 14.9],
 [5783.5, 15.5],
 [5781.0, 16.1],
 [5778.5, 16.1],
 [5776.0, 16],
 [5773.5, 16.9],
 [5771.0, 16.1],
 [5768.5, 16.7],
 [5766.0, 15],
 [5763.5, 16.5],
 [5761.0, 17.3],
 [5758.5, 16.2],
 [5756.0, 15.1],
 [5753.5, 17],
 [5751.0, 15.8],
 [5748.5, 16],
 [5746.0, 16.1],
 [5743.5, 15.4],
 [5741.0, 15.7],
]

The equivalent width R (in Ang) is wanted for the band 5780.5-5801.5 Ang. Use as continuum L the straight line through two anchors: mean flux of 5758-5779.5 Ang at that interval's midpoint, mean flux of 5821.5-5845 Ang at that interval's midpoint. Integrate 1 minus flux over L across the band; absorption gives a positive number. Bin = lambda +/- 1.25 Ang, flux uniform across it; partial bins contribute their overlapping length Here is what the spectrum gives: 0.9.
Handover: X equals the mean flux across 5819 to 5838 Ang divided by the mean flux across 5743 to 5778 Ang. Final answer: 1.0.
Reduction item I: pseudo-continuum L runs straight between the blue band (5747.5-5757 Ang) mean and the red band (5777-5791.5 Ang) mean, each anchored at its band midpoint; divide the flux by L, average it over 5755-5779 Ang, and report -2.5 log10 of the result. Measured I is -0.03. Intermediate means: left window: 16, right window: 15.6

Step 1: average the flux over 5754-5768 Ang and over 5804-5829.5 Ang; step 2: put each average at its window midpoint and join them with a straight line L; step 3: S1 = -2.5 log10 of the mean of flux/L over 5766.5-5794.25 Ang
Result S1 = 0.03 mag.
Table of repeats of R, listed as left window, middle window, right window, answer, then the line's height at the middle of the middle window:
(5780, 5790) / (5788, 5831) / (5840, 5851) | -1.64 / 15.7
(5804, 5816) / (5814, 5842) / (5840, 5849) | 0.20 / 16.5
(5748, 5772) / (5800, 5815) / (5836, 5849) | -0.51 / 16.1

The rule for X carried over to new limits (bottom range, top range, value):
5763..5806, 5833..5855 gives 1.01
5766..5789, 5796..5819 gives 1.04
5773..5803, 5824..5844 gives 1.04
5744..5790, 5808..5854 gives 1.02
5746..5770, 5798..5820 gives 1.02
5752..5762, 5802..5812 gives 1.05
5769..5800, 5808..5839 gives 1.03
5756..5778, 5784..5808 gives 0.99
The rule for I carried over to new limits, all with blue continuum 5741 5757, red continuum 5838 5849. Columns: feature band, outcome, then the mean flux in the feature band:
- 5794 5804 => -0.03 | 16.4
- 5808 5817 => -0.04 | 16.7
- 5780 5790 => 0.04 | 15.4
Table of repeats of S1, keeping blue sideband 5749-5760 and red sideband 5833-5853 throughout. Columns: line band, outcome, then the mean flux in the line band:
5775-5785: 0.015 mag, 15.9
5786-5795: 0.053 mag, 15.4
